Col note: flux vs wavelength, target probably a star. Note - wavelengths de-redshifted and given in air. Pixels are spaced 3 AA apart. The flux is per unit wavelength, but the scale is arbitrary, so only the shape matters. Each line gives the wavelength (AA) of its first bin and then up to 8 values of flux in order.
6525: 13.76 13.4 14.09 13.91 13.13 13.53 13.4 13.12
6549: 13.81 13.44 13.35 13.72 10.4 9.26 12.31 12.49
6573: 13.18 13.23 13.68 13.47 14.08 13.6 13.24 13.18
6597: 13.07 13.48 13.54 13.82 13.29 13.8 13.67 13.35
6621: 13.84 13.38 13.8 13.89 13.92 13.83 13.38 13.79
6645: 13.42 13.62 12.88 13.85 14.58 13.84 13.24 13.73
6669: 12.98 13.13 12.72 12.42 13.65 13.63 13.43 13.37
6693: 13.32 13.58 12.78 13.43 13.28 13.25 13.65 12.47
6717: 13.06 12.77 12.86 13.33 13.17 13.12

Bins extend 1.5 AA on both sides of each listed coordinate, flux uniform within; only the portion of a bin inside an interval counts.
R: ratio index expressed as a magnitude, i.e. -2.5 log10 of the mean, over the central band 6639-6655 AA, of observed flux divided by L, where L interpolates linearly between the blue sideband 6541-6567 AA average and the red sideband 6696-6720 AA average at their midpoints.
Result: -0.048 mag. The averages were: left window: 12.6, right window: 13.1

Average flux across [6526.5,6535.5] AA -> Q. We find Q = 13.8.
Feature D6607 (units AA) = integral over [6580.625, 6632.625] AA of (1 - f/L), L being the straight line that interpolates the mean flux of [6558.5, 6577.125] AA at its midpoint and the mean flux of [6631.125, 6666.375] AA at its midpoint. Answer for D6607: -3.4 AA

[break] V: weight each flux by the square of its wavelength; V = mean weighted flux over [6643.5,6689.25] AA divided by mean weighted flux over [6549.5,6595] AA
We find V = 1.1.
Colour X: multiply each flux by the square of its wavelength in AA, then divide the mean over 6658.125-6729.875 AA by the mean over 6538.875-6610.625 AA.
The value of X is 1.0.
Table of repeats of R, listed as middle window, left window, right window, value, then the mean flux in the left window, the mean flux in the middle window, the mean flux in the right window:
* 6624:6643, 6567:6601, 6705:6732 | -0.04 mag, 13.3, 13.7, 13.1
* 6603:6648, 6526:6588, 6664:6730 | -0.04 mag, 13.1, 13.7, 13.2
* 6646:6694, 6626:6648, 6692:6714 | 0.01 mag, 13.7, 13.4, 13.3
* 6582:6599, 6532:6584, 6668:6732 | -0.04 mag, 12.9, 13.4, 13.2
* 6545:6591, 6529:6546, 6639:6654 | 0.05 mag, 13.6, 12.9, 13.5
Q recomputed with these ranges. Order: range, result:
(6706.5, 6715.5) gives 13.1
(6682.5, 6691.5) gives 13.5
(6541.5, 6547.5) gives 13.3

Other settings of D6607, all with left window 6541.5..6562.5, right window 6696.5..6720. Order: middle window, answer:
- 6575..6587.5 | -0.55 AA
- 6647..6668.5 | -0.90 AA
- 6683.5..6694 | -0.25 AA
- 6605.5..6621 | -0.62 AA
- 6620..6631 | -0.54 AA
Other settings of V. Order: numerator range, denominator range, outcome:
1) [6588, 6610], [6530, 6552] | 1.01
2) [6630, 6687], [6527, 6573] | 1.08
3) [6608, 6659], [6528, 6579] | 1.08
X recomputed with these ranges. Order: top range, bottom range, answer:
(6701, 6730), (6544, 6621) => 1.04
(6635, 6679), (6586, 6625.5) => 1.01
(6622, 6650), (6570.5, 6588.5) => 1.03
